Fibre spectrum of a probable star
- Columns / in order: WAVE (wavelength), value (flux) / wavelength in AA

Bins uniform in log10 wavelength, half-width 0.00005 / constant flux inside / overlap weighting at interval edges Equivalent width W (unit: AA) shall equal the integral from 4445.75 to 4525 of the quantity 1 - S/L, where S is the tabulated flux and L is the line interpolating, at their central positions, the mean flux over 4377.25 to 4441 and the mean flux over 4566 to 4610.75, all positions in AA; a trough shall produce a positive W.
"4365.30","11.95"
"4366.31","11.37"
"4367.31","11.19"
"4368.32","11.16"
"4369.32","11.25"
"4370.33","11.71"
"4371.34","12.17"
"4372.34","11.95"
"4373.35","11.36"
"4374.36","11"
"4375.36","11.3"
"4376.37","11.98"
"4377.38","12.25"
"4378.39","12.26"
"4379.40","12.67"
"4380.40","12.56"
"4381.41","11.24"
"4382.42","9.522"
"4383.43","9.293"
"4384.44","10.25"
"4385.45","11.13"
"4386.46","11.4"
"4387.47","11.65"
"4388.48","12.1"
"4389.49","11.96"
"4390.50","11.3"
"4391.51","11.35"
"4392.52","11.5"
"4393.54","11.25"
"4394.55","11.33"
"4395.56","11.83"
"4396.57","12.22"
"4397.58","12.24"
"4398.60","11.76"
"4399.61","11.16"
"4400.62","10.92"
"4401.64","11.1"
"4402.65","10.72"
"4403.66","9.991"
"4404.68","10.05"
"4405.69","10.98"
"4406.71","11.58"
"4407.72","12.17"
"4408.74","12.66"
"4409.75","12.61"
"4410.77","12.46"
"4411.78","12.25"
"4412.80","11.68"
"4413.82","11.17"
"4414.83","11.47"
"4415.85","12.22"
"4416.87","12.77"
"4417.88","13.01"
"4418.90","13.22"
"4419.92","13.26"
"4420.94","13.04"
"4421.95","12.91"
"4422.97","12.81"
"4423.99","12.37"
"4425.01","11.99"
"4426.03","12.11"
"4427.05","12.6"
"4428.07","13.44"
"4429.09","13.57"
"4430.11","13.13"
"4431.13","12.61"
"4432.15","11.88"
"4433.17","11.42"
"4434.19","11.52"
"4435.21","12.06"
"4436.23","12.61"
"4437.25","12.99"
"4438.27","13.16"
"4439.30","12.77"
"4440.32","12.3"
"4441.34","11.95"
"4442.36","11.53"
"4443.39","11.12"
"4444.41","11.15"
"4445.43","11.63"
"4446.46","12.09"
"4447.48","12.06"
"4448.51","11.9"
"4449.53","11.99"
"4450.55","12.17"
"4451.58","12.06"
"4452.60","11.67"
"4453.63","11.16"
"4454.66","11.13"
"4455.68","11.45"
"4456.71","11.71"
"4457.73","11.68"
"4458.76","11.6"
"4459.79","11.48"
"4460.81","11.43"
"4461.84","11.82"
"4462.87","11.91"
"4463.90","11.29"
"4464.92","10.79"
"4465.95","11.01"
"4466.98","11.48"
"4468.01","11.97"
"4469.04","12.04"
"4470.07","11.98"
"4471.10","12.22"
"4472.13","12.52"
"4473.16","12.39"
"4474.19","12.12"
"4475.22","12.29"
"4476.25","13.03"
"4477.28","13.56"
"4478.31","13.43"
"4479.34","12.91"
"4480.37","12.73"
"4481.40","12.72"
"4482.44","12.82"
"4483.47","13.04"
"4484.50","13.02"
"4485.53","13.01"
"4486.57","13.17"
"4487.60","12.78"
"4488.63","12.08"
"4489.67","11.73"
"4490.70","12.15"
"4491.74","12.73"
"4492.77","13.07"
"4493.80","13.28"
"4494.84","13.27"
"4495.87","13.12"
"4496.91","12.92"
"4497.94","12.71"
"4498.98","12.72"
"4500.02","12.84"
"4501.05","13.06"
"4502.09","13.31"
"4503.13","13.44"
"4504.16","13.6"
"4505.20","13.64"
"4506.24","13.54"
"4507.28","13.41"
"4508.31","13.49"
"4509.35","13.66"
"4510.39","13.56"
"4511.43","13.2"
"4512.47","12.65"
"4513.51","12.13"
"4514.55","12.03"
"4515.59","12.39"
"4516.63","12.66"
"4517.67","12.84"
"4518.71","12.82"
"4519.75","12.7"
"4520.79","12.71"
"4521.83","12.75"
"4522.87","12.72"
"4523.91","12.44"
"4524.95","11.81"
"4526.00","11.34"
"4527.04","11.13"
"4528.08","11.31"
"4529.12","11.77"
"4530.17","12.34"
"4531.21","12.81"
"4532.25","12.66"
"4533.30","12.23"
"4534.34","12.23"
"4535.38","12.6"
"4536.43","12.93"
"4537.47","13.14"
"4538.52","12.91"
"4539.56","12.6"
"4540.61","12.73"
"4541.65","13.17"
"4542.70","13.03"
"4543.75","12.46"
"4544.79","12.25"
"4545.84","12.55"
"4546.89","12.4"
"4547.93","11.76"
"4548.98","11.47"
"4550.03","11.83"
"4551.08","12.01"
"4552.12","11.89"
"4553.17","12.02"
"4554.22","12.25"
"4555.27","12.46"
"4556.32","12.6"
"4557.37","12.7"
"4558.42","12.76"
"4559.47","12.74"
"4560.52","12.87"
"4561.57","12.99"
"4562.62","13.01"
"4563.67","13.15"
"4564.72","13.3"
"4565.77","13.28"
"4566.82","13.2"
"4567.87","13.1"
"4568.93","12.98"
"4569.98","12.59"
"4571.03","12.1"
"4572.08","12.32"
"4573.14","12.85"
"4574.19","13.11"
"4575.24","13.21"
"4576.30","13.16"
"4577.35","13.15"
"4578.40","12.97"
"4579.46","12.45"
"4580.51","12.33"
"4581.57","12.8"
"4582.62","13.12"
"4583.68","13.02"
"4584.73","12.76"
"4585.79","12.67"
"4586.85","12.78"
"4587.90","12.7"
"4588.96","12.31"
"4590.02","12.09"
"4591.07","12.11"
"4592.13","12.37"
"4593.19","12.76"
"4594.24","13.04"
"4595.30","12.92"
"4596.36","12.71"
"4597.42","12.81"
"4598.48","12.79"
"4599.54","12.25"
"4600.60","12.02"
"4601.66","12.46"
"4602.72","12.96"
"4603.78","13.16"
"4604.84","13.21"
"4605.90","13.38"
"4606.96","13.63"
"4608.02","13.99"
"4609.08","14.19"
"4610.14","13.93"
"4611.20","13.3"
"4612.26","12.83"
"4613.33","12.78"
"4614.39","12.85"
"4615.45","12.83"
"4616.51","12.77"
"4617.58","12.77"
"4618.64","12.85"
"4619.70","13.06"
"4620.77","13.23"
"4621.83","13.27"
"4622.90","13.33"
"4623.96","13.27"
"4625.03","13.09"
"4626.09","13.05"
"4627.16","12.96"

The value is -0.9 AA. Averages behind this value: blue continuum 11.9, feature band 12.5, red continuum 12.9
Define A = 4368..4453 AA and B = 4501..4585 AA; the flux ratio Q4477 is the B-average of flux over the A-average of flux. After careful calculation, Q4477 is 1.1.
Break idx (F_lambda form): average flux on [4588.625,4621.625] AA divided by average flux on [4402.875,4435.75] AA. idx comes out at 1.06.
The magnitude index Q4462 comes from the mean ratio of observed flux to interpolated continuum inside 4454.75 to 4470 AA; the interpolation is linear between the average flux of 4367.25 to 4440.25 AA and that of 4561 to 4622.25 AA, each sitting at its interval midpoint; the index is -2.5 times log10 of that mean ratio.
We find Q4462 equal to 0.06 mag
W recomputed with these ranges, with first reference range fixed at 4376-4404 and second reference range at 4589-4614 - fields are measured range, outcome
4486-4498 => -0.6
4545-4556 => 0.4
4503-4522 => -1.1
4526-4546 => 0.0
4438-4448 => -0.1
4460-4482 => -0.3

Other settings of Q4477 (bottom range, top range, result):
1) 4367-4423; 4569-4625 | 1.10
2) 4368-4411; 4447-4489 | 1.06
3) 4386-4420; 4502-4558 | 1.07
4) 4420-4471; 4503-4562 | 1.05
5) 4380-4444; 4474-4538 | 1.07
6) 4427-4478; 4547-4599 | 1.05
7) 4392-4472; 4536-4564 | 1.05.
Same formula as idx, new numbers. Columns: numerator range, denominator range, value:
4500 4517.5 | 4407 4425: 1.05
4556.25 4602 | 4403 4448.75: 1.05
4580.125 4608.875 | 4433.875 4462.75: 1.08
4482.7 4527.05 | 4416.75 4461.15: 1.05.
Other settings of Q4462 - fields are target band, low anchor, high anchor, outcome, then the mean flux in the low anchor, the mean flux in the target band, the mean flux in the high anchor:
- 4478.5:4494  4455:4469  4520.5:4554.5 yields -0.087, 11.5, 12.8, 12.3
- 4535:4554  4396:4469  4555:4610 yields 0.018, 11.9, 12.4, 12.9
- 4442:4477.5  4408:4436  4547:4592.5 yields 0.063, 12.5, 11.8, 12.6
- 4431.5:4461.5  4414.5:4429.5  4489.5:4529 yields 0.078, 12.7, 11.9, 12.8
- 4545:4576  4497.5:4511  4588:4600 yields 0.020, 13.3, 12.6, 12.6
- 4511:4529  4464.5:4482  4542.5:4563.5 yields 0.004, 12.3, 12.3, 12.4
